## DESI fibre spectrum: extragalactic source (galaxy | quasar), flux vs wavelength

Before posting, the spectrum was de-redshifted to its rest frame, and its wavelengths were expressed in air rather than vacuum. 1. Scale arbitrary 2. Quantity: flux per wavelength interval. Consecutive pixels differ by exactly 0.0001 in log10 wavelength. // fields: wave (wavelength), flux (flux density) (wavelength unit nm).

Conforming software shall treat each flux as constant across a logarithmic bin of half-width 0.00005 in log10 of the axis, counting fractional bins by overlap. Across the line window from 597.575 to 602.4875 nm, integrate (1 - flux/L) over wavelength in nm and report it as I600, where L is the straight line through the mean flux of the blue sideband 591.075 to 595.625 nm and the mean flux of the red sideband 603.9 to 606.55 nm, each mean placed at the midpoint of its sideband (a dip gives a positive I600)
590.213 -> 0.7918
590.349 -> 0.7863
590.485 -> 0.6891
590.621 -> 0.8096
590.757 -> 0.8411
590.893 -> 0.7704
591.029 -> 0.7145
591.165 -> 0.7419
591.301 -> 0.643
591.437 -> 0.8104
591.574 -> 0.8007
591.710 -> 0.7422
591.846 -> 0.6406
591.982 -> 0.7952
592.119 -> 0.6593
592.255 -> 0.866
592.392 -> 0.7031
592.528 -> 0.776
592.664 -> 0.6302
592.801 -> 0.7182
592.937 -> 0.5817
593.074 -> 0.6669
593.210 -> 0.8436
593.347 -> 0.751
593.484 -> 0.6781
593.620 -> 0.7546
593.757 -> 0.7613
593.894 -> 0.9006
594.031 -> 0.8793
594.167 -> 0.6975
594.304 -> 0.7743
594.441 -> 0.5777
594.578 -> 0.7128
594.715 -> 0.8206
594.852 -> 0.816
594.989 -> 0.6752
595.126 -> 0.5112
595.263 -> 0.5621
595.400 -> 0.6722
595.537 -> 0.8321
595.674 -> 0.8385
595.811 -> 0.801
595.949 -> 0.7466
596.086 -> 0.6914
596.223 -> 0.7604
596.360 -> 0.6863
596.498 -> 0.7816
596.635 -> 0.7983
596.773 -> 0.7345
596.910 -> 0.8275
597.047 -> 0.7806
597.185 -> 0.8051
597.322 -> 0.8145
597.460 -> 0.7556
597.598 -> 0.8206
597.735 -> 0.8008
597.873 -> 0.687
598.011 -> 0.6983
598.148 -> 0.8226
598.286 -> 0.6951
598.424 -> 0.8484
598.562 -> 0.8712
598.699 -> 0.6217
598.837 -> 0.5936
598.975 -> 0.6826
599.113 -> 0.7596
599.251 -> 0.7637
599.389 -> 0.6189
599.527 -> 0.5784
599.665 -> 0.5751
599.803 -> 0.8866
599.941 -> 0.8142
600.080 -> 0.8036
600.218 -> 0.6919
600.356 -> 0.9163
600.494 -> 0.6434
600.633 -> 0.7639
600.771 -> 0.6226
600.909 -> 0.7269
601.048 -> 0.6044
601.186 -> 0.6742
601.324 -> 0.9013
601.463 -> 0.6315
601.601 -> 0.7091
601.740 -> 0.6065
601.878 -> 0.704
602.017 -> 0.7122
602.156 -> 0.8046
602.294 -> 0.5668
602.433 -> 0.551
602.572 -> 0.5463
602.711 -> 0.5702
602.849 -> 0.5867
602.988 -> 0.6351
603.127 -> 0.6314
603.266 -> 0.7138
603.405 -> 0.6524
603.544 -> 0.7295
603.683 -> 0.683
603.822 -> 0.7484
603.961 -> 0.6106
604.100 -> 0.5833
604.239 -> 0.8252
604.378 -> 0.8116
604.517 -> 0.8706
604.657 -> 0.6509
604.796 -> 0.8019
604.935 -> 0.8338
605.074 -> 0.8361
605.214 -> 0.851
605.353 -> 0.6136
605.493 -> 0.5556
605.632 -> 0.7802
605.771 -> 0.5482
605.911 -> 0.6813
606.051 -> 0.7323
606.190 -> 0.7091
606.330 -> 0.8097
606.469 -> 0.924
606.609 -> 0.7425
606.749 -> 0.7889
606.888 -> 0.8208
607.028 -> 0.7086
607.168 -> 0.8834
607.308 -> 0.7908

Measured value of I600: 0.12 nm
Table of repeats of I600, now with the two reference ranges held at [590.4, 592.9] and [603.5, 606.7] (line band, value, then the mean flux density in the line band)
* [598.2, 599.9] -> 0.063 nm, 0.711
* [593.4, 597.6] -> -0.059 nm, 0.749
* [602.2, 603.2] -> 0.200 nm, 0.59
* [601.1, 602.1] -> 0.044 nm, 0.705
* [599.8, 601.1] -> -0.008 nm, 0.742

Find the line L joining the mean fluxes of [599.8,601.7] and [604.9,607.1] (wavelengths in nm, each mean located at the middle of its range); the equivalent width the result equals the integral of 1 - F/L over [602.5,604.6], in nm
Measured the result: 0.172 nm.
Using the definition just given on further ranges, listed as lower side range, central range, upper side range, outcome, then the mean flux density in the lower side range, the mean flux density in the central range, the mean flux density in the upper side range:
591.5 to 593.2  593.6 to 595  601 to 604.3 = -0.11 nm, 0.72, 0.764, 0.666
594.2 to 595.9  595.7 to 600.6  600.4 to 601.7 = -0.29 nm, 0.716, 0.749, 0.7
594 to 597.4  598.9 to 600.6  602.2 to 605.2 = -0.03 nm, 0.743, 0.728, 0.692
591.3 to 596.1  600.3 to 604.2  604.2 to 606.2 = 0.34 nm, 0.733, 0.673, 0.74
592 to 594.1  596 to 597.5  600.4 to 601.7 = -0.09 nm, 0.746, 0.767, 0.7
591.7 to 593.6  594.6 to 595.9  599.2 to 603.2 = -0.03 nm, 0.718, 0.725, 0.684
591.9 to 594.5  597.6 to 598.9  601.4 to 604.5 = -0.08 nm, 0.738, 0.743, 0.668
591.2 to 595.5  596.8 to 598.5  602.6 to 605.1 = -0.15 nm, 0.724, 0.779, 0.705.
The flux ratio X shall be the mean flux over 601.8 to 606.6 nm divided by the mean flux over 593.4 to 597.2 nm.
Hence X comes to 0.94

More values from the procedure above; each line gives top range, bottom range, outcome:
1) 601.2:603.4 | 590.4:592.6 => 0.88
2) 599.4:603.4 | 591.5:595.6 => 0.94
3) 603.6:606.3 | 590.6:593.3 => 0.98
